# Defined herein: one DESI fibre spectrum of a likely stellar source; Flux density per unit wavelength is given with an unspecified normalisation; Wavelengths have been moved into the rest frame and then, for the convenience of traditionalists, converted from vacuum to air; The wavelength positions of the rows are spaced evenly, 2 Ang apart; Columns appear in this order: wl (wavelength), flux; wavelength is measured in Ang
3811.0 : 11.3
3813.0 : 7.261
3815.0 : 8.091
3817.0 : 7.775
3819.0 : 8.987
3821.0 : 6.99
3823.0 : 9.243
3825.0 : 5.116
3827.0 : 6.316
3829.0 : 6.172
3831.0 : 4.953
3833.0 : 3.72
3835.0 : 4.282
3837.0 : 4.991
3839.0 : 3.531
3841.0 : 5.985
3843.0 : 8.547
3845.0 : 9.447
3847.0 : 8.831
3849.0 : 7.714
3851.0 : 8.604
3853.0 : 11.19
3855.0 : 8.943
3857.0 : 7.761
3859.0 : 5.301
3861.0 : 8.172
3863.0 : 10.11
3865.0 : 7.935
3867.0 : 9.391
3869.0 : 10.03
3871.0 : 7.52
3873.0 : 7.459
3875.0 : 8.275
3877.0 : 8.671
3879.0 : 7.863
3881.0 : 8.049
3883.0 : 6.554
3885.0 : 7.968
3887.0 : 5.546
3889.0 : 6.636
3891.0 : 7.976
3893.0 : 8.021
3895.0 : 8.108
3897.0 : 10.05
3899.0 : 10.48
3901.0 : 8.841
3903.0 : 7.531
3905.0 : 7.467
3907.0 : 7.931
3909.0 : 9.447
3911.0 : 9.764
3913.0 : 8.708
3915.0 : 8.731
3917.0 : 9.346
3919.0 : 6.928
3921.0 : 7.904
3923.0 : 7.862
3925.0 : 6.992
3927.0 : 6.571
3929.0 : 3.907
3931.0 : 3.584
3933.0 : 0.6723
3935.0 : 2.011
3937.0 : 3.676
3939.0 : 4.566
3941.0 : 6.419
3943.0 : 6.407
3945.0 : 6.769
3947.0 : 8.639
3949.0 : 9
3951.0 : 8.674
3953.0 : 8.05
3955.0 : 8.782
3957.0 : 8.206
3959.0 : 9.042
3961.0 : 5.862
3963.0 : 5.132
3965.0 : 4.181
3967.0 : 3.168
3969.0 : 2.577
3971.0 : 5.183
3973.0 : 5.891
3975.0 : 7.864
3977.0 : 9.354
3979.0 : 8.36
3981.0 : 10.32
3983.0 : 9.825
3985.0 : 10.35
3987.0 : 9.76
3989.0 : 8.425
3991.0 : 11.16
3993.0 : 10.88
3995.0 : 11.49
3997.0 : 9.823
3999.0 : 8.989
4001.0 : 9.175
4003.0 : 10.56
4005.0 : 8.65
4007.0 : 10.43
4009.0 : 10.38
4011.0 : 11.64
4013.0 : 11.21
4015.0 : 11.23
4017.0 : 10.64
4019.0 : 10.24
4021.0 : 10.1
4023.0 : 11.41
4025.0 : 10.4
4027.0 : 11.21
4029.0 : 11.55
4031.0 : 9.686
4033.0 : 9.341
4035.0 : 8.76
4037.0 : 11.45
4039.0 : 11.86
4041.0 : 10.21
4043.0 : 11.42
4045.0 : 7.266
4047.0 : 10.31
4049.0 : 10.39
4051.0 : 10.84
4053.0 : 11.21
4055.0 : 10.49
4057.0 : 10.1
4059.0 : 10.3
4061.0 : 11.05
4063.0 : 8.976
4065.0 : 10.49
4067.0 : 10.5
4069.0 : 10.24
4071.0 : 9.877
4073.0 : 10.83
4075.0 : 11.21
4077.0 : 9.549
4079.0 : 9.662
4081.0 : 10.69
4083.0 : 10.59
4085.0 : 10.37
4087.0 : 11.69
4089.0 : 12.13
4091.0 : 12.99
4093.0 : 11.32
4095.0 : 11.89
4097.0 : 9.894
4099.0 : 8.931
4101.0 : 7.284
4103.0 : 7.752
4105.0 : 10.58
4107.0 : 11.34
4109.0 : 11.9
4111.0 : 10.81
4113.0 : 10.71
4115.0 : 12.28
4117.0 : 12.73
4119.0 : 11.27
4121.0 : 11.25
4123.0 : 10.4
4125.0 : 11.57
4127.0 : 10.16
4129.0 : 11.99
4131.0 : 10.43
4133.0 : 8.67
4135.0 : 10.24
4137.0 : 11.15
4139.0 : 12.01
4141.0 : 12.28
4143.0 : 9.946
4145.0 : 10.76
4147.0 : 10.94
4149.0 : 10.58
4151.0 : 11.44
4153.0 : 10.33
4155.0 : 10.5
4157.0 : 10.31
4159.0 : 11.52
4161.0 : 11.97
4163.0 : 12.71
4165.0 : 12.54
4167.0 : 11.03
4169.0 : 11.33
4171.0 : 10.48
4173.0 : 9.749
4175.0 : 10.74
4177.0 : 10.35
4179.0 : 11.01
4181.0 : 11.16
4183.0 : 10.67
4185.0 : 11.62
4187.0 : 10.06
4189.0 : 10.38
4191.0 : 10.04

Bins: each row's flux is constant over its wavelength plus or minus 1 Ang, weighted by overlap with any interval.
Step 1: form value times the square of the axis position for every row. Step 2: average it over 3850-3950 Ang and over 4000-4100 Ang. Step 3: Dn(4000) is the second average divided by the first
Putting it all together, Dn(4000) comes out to 1.5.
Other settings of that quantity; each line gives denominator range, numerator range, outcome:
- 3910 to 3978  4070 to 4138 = 1.79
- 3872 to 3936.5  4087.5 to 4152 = 1.65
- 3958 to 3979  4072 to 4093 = 1.96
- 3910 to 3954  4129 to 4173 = 1.86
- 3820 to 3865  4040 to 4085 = 1.62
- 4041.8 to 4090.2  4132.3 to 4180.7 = 1.10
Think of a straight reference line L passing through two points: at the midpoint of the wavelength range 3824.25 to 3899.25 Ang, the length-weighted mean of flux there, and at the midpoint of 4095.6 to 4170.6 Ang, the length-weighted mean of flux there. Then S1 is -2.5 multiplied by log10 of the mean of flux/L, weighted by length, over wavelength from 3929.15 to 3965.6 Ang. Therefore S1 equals 0.38 mag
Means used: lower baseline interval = 7.51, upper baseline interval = 10.9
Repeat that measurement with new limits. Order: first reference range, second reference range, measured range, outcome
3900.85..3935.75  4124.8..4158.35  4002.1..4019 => -0.24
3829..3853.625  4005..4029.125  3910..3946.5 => 0.36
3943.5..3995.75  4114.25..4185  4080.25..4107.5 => -0.05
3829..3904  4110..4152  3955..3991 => 0.22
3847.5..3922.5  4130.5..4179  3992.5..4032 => -0.10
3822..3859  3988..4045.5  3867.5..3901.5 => -0.05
